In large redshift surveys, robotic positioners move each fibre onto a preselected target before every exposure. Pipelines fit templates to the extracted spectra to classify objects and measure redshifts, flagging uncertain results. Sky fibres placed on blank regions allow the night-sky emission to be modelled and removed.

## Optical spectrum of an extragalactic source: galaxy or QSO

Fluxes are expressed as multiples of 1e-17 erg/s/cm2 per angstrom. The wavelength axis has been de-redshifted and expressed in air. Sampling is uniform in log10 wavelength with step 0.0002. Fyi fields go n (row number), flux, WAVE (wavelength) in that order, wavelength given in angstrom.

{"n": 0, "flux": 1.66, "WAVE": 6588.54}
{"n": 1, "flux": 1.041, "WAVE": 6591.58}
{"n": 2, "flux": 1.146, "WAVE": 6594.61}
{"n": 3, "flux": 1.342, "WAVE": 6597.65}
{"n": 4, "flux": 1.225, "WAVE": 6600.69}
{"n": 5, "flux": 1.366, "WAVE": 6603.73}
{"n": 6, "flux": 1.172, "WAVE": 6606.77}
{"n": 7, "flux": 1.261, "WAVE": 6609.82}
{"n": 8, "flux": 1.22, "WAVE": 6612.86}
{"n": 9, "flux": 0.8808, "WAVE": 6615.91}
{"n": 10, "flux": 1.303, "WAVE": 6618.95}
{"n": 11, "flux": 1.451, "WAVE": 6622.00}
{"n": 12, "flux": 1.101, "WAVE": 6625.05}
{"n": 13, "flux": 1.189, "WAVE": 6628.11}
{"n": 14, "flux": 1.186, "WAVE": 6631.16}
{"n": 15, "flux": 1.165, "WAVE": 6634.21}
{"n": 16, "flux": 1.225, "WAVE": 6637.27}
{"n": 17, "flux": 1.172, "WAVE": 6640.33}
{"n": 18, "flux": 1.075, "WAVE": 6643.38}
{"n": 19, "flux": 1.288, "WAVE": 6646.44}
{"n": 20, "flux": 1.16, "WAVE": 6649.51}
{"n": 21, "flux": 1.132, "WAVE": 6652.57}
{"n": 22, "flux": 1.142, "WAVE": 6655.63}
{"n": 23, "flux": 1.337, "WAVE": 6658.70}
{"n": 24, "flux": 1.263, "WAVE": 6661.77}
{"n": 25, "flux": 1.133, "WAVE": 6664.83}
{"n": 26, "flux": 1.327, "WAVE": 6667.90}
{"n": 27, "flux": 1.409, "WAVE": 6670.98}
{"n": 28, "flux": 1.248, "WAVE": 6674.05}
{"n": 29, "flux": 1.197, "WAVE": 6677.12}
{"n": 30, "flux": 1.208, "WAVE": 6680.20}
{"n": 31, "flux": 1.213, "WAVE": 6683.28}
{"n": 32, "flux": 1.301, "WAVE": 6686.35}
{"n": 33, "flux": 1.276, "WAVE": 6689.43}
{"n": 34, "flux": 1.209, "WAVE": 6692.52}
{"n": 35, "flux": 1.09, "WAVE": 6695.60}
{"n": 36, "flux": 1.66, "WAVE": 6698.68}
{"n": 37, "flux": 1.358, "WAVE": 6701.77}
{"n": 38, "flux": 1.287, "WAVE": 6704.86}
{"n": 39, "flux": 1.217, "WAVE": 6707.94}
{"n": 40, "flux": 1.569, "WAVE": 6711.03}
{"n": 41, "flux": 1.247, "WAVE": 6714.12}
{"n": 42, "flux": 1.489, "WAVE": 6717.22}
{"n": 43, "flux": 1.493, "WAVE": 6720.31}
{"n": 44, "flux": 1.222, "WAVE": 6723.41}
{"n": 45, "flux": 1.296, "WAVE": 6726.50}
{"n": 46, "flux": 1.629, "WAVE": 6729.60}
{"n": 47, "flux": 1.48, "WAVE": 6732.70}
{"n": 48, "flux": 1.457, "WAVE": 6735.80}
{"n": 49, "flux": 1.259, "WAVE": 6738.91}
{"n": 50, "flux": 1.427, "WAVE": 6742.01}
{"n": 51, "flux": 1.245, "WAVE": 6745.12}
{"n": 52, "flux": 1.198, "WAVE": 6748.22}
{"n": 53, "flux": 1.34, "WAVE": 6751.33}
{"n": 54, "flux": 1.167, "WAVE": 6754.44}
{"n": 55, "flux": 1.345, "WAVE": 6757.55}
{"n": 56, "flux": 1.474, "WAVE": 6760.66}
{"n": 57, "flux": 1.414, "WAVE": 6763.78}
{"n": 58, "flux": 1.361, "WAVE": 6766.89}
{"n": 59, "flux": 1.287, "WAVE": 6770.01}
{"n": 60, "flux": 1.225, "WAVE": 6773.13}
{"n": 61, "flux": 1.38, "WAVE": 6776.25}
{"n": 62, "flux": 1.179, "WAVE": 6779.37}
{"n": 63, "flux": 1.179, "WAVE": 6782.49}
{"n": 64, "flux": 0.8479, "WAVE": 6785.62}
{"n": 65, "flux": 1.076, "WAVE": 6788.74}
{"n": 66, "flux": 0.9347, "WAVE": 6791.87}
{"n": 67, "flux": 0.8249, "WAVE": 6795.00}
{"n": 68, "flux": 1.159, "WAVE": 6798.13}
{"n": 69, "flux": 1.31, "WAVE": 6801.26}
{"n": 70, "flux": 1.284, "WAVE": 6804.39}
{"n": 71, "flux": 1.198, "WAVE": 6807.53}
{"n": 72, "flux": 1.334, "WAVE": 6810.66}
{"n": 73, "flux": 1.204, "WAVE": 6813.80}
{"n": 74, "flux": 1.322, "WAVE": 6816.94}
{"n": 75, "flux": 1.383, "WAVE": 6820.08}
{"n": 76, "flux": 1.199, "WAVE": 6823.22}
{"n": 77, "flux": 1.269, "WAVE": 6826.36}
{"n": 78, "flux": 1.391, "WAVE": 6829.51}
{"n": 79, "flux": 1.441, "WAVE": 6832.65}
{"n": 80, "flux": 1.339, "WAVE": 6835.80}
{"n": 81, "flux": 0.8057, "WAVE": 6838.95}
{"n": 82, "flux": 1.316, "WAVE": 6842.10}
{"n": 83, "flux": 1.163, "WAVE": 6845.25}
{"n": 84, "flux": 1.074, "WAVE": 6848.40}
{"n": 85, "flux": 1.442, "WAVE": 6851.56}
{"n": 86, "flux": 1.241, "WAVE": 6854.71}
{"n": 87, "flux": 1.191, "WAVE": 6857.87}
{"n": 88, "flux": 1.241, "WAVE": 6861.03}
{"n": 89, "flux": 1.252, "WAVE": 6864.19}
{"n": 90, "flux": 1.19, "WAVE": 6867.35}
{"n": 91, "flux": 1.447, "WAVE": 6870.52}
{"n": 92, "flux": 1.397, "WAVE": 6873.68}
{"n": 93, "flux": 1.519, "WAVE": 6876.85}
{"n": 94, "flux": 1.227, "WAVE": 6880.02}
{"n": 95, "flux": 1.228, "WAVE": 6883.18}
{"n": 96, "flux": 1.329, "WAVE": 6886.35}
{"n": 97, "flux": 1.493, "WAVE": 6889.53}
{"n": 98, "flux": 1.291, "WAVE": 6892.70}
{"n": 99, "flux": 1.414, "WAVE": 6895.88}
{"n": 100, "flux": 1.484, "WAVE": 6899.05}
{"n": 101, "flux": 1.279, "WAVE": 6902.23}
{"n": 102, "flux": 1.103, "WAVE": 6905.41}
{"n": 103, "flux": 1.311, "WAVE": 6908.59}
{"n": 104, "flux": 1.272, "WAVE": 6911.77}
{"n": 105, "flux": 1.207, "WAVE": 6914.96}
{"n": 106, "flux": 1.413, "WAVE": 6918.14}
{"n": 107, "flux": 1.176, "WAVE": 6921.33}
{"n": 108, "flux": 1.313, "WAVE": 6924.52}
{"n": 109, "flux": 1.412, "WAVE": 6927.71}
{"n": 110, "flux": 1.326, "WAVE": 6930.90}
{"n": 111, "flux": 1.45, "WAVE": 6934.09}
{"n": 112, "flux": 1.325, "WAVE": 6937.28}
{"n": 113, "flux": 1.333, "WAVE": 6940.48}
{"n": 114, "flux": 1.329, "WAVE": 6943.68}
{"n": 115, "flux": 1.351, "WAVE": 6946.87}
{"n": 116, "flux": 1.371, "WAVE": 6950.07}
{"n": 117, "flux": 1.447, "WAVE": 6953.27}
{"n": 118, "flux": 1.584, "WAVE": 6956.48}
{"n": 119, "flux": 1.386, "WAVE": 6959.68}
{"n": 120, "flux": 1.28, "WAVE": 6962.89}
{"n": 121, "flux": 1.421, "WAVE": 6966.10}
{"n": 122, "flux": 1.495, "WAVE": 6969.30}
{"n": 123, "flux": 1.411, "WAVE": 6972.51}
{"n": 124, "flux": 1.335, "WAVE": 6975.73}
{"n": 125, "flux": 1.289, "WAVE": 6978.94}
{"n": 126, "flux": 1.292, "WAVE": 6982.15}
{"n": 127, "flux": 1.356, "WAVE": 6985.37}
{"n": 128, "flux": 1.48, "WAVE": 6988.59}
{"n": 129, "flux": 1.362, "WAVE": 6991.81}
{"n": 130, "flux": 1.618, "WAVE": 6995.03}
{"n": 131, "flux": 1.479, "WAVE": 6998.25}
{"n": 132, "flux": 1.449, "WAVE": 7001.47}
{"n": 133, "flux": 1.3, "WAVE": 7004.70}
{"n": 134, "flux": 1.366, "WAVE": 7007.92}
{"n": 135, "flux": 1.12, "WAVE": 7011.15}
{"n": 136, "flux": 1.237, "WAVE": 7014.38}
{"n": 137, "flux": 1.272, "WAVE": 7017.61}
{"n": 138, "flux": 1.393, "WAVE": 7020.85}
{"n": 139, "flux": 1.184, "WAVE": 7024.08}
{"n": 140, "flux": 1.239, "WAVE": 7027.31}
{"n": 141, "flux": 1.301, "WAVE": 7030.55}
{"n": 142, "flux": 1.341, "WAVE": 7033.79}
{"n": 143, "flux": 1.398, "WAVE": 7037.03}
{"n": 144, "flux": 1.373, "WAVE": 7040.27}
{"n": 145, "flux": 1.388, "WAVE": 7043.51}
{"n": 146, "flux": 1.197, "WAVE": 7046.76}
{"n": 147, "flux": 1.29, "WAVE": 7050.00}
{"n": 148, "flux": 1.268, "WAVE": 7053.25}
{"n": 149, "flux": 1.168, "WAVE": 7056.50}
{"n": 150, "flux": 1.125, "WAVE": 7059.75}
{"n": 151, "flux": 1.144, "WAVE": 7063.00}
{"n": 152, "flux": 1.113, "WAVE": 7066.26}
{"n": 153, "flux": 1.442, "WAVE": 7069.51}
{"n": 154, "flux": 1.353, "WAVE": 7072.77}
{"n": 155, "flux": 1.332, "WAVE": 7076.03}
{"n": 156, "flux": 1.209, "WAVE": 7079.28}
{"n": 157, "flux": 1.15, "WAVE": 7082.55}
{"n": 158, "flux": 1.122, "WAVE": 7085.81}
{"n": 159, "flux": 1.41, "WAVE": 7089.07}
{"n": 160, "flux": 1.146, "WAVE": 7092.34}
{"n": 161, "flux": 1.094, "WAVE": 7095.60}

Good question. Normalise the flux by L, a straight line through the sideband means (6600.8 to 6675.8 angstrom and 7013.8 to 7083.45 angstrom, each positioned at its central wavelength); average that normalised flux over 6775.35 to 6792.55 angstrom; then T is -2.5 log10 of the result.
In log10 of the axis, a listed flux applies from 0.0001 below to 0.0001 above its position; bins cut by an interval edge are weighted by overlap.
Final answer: 0.13 mag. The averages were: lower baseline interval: 1.22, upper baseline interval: 1.27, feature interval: 1.1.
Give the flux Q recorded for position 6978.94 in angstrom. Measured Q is 1.289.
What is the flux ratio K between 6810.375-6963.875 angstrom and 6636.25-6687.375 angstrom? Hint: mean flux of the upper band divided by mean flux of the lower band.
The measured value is 1.07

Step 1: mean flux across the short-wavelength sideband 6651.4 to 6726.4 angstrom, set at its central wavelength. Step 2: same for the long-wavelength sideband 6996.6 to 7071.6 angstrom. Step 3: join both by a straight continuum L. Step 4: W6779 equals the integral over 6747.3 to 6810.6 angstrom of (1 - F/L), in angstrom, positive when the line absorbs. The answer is 3.9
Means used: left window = 1.29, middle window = 1.21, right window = 1.29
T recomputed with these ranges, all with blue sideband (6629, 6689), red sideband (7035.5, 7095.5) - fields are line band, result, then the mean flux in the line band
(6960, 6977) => -0.12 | 1.39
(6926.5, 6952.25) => -0.10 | 1.36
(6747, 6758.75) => -0.03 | 1.26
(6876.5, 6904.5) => -0.09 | 1.35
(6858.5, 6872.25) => -0.03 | 1.28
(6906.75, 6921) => -0.04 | 1.29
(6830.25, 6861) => 0.01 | 1.23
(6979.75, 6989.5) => -0.10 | 1.36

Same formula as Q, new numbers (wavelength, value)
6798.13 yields 1.159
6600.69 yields 1.225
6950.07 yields 1.371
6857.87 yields 1.191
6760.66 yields 1.474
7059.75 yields 1.125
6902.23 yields 1.279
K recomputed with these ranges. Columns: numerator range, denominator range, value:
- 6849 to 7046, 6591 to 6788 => 1.06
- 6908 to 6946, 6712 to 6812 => 1.04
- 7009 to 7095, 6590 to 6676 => 1.04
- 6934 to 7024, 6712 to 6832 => 1.07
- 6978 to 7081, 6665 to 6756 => 0.99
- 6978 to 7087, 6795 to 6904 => 1.01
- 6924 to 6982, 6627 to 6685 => 1.14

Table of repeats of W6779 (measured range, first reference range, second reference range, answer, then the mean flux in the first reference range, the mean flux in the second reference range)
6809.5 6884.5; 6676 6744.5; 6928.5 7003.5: 5.34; 1.34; 1.4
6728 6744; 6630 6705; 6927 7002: -2.08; 1.24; 1.4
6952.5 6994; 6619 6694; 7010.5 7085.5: -4.70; 1.23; 1.26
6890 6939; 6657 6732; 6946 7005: 2.37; 1.32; 1.41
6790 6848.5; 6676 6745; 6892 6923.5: 4.71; 1.34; 1.3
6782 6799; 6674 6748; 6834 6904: 4.23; 1.34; 1.29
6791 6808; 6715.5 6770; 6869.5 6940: 2.95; 1.37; 1.34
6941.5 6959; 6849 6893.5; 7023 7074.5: -1.57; 1.32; 1.27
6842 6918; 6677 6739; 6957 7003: 4.78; 1.35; 1.41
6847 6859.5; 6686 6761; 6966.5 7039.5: 1.02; 1.35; 1.35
